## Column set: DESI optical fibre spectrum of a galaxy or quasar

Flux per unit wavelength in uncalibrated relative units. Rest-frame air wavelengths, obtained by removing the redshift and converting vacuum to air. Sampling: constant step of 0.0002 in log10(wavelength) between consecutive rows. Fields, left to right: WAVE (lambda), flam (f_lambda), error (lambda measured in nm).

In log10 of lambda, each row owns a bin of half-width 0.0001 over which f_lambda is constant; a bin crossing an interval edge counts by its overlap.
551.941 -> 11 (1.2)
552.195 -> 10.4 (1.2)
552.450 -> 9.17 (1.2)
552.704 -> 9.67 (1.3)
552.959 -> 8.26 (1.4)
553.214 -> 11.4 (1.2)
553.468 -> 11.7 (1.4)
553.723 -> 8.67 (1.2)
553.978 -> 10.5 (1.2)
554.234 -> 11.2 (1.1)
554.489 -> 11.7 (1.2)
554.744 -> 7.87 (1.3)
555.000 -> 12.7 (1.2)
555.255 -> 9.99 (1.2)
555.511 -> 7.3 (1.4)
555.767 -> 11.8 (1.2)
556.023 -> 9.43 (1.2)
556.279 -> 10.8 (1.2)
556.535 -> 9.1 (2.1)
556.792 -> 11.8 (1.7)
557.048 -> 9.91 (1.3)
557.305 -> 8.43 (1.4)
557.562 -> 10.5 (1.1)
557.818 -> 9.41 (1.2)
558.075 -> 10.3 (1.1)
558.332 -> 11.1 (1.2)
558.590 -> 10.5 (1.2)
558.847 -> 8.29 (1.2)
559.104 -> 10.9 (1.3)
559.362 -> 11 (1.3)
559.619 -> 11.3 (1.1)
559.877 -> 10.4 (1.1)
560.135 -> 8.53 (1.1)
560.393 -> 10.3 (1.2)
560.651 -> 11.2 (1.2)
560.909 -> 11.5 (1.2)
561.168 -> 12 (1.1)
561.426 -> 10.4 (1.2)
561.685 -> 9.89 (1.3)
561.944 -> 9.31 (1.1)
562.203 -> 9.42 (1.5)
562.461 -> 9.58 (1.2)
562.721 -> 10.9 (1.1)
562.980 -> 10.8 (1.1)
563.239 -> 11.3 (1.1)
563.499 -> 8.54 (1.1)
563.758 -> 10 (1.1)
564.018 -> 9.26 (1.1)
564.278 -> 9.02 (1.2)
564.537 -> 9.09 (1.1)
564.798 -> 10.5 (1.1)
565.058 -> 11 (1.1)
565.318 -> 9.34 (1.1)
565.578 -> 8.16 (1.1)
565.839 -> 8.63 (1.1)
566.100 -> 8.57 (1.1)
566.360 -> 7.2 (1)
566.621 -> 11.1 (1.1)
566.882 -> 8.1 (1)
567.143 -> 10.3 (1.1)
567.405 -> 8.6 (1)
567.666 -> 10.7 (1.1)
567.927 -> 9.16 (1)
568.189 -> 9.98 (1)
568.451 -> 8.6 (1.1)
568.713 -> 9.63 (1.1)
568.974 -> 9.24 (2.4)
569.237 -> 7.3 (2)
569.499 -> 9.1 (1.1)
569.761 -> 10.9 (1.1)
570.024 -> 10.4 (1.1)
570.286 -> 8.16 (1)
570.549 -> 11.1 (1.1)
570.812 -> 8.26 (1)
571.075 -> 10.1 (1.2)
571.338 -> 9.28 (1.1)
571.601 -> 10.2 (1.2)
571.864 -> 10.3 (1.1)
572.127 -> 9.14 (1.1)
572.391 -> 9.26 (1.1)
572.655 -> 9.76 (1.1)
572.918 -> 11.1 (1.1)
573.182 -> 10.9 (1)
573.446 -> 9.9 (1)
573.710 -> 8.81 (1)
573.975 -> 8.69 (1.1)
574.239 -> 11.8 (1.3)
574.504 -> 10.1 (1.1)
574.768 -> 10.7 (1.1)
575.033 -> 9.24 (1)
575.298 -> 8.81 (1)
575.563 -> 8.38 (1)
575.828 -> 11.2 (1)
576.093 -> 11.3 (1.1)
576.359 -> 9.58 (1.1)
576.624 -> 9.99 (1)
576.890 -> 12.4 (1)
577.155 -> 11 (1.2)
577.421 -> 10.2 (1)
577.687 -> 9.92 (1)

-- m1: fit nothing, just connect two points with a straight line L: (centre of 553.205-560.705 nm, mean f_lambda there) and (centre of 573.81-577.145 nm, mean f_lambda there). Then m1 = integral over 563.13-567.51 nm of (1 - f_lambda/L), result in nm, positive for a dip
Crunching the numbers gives 0.38 nm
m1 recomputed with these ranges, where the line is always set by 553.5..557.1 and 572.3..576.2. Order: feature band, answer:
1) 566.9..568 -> 0.058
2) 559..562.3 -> -0.099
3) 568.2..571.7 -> 0.221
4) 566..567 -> 0.133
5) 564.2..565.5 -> 0.047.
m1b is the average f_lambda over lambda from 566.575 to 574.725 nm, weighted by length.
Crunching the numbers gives 9.67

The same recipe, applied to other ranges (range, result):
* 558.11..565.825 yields 10.1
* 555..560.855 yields 10.2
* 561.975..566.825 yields 9.55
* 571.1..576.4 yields 9.93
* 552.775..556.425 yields 10.2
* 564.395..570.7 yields 9.37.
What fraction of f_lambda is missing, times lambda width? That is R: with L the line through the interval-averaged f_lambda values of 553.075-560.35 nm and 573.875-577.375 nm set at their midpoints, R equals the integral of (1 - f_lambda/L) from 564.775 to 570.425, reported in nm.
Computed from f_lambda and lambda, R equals 0.53 nm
